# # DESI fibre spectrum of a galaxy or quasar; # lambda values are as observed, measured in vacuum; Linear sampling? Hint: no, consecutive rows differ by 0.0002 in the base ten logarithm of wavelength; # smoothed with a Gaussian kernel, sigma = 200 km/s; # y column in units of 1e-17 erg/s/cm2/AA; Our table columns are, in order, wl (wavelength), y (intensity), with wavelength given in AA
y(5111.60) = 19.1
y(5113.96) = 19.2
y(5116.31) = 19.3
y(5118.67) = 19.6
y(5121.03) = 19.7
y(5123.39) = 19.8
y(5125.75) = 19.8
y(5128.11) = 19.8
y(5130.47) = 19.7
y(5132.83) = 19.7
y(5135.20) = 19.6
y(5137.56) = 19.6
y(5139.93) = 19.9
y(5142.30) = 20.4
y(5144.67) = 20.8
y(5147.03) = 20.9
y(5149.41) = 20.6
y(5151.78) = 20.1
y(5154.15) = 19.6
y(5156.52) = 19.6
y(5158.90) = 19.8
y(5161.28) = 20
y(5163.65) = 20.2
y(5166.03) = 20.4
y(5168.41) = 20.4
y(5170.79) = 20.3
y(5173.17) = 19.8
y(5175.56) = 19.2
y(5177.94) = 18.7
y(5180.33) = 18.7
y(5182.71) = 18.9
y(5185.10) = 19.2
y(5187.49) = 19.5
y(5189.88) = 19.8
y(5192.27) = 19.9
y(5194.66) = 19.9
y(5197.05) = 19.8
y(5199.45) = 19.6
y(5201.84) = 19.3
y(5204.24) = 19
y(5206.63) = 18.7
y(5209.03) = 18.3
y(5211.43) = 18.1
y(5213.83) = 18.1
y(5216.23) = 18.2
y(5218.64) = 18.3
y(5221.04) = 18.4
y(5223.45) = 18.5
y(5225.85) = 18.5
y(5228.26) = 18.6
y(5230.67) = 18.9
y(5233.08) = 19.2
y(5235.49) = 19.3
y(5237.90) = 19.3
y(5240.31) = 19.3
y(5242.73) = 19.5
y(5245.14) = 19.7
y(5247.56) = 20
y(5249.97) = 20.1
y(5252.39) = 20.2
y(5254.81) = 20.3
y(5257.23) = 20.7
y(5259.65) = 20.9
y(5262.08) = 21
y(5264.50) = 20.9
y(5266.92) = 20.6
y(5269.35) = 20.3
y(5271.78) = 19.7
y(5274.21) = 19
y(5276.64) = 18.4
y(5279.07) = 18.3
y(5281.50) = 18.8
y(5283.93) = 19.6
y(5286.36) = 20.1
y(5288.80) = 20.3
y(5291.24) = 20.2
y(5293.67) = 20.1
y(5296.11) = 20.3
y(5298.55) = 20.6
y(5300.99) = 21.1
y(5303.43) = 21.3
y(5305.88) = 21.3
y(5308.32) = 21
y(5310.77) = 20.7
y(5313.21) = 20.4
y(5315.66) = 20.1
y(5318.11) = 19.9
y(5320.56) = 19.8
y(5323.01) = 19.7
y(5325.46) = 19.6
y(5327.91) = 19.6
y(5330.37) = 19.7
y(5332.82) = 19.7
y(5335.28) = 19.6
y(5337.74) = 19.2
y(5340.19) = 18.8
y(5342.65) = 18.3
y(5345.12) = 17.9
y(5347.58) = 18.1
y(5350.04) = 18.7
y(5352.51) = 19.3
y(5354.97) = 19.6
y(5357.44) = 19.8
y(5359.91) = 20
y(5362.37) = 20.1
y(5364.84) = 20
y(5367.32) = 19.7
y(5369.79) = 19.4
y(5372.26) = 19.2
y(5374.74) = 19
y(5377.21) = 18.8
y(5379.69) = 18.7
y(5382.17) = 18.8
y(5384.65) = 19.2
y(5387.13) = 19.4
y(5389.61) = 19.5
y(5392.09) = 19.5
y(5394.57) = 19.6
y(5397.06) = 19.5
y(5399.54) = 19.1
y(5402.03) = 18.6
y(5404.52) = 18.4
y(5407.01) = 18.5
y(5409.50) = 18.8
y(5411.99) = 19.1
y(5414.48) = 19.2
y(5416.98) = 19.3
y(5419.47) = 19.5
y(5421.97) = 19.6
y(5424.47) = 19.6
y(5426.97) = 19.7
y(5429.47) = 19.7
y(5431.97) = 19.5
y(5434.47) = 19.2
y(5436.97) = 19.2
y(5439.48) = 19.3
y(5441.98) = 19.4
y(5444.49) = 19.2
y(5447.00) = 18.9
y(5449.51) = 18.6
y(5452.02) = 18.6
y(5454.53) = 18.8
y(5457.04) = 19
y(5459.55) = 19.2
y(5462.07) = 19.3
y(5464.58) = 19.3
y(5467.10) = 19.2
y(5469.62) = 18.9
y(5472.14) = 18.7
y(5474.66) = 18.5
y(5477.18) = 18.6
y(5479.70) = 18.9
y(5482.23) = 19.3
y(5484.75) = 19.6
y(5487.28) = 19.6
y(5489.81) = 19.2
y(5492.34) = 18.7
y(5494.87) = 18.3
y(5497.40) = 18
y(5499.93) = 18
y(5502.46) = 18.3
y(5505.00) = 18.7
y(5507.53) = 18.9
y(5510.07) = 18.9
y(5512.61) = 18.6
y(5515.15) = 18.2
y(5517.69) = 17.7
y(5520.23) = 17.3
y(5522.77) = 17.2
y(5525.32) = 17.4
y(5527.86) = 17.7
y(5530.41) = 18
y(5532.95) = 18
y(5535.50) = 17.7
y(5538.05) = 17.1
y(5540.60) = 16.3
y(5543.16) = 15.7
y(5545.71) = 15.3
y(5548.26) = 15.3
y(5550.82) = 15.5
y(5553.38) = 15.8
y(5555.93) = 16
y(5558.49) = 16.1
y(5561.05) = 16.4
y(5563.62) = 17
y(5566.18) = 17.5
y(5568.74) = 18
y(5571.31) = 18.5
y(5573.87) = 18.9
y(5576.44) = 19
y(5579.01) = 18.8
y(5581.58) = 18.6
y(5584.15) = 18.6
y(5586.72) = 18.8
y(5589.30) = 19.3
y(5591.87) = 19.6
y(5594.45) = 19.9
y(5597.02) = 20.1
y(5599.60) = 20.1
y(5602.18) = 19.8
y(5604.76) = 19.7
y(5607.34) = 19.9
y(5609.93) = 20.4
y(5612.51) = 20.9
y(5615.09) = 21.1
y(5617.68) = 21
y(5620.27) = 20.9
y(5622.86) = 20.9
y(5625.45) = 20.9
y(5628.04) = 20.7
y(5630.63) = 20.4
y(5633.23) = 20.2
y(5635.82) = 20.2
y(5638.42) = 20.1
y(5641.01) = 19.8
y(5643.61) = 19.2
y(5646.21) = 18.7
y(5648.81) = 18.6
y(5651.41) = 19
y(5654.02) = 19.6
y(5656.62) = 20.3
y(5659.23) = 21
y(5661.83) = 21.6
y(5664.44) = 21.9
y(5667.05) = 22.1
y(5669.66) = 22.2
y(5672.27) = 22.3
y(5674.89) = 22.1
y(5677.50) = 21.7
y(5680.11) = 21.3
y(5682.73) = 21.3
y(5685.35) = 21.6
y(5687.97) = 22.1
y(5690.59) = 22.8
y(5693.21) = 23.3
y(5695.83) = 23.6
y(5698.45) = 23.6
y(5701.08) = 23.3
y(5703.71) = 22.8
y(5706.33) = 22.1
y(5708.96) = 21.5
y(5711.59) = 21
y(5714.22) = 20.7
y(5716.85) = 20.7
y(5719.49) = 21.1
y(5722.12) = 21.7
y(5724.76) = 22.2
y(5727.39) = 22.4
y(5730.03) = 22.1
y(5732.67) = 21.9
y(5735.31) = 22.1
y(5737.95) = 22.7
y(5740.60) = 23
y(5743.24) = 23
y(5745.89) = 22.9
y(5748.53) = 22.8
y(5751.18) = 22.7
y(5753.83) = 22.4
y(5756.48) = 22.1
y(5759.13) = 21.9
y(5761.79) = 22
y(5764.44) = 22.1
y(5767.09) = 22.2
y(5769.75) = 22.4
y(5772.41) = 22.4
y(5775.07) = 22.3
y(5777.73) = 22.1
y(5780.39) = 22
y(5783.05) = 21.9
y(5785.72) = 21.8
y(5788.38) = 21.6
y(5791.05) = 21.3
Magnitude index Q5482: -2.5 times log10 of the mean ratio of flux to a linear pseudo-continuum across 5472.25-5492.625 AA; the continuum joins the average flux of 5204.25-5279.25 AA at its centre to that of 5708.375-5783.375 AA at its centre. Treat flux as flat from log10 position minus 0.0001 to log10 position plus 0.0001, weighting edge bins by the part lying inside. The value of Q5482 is 0.09 mag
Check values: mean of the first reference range 19.3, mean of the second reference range 22.1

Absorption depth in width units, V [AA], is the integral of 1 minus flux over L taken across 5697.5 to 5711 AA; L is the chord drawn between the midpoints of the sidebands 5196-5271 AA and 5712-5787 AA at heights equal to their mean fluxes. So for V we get -0.4 AA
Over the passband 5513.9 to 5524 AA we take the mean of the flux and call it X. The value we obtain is 17.6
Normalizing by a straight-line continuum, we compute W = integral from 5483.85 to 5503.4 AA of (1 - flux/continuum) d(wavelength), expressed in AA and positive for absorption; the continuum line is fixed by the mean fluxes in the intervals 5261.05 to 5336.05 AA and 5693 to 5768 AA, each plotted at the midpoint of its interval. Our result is 2.2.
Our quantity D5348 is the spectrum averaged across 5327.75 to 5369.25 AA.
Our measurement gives 19.3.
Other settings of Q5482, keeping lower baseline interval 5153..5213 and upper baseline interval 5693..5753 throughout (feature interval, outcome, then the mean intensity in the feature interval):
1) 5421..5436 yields 0.06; 19.5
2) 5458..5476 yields 0.11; 19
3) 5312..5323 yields 0.01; 20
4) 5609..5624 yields 0.04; 20.9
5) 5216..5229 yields 0.07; 18.4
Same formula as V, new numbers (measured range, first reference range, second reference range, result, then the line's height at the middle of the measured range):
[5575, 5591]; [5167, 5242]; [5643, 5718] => 1.6 AA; 21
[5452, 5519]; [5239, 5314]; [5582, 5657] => 4.2 AA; 20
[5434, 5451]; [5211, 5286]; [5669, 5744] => 1.2 AA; 20.6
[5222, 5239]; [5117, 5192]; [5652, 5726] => 1.0 AA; 20.1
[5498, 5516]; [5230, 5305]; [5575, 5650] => 1.3 AA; 19.9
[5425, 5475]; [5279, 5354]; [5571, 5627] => 1.7 AA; 19.8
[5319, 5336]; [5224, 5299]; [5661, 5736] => 0.4 AA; 20.1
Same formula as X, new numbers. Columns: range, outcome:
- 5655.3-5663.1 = 21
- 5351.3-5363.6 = 19.8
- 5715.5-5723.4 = 21.2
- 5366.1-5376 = 19.3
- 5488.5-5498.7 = 18.6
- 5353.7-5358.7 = 19.7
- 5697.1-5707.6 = 23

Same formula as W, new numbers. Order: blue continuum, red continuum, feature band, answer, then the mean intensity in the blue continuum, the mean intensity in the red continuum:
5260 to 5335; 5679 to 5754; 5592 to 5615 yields 1.6 AA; 20.1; 22.2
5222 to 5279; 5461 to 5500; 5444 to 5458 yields 0.1 AA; 19.7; 18.9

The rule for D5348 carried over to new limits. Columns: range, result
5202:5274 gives 19.4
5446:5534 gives 18.6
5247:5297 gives 20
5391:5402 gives 19.3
